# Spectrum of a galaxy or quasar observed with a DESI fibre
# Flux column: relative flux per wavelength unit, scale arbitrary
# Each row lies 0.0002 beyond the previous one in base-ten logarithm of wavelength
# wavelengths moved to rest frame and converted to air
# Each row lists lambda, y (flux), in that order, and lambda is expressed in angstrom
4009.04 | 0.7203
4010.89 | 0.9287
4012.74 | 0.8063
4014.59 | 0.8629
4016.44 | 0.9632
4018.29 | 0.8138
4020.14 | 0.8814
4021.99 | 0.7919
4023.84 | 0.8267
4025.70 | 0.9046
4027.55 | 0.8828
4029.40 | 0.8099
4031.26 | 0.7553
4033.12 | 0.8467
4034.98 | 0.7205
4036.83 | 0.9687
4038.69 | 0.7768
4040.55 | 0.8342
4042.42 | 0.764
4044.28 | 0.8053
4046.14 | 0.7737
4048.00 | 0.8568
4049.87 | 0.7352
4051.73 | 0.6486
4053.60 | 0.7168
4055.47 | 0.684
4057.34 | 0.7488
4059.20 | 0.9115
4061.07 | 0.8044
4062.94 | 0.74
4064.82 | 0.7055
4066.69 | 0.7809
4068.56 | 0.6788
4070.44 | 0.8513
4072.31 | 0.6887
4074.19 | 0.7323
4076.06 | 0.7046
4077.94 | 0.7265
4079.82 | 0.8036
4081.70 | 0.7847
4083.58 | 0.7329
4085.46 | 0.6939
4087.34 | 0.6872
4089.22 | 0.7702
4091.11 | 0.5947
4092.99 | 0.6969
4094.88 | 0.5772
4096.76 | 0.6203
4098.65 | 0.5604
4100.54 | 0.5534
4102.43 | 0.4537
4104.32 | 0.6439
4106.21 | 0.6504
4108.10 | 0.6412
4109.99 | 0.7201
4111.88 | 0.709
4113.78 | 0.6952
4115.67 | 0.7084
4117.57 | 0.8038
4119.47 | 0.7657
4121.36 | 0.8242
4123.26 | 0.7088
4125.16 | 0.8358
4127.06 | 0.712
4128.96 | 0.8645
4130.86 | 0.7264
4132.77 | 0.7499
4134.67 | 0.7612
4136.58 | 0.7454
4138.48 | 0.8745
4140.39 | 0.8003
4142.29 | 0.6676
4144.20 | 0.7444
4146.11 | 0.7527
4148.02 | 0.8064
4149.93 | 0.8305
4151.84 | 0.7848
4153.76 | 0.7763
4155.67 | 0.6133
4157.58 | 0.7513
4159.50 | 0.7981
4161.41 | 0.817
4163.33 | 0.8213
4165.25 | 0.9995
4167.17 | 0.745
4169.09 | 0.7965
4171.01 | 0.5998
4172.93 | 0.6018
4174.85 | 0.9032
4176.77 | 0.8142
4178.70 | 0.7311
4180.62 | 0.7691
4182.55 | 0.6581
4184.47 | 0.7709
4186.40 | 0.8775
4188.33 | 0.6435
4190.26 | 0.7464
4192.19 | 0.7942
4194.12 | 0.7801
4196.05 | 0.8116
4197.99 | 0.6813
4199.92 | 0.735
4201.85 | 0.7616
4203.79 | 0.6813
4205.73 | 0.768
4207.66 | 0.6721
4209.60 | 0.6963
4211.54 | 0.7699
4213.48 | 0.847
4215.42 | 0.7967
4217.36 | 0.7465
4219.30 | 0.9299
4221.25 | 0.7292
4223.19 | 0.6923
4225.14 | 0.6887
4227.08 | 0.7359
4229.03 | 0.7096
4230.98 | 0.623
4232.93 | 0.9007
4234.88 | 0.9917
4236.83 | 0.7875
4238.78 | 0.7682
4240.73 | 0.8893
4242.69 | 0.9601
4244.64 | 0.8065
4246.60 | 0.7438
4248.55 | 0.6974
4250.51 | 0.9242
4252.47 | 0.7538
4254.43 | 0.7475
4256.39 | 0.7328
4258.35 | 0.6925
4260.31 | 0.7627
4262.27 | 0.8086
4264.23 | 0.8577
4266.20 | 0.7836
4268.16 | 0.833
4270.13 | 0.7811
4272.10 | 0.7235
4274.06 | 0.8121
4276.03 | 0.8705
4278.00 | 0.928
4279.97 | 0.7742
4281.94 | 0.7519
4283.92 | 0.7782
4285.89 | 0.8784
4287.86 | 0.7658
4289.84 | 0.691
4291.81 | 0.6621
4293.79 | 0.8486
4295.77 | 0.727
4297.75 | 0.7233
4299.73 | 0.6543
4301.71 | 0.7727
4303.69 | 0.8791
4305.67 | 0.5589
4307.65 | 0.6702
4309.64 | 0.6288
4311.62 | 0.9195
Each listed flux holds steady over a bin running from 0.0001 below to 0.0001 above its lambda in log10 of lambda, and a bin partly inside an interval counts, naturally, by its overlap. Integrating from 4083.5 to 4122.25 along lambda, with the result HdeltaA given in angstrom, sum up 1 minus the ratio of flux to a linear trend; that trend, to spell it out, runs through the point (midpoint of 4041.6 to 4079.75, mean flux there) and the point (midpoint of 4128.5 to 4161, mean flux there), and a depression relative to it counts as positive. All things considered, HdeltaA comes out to 4.6 angstrom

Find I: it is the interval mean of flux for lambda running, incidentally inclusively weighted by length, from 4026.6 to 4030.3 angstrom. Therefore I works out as 0.849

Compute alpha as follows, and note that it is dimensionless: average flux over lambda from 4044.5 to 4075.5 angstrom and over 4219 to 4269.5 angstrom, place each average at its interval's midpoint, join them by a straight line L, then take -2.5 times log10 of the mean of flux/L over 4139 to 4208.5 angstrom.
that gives 0.02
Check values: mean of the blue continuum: 0.754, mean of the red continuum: 0.788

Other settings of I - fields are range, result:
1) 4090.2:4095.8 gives 0.623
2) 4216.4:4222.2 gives 0.802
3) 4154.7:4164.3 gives 0.761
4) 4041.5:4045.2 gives 0.785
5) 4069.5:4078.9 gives 0.741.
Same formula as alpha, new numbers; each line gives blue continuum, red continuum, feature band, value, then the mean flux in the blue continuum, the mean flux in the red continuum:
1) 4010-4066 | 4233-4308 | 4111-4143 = 0.052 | 0.809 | 0.786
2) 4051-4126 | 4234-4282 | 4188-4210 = 0.056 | 0.709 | 0.808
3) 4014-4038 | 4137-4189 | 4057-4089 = 0.095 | 0.848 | 0.769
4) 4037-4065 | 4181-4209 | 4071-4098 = 0.096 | 0.774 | 0.741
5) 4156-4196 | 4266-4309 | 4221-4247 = -0.032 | 0.769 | 0.765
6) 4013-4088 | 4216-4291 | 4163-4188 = 0.024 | 0.785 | 0.791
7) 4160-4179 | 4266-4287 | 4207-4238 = 0.038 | 0.785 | 0.811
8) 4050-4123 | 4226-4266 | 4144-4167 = -0.066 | 0.706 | 0.794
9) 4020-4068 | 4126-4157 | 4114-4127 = 0.005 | 0.793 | 0.763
